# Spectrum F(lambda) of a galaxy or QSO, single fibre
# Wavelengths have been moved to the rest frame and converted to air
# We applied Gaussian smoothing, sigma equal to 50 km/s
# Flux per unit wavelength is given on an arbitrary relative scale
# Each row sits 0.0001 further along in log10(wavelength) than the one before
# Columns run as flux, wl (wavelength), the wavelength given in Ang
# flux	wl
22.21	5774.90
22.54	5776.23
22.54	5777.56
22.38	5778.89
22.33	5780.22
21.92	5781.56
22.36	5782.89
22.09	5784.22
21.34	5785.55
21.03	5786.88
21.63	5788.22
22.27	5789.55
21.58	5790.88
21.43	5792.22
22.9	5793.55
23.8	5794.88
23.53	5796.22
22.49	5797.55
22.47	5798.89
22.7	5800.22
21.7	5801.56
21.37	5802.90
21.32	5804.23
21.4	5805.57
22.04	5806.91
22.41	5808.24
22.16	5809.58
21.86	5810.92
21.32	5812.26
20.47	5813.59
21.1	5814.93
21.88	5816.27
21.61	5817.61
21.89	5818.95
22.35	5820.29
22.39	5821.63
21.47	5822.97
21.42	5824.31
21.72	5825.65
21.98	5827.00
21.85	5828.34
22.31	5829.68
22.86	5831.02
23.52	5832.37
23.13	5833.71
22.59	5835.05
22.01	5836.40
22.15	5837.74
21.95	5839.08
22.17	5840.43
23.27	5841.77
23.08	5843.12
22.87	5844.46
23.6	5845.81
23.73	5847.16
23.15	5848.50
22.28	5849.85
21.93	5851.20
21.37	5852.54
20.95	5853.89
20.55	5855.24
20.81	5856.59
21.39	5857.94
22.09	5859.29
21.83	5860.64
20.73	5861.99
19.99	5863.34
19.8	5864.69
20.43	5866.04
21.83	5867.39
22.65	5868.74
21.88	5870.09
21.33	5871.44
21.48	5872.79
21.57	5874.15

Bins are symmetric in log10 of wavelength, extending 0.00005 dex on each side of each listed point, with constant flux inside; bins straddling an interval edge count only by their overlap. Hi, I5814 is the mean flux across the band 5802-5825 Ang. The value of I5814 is 21.7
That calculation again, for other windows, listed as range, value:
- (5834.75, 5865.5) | 21.9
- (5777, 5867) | 22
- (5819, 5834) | 22.2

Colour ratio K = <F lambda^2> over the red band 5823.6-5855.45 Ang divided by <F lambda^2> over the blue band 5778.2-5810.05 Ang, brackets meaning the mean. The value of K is 1.03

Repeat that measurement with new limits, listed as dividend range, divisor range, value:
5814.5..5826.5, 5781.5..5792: 1.01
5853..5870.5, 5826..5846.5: 0.94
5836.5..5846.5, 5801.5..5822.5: 1.06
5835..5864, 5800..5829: 1.02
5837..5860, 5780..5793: 1.04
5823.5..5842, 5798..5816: 1.04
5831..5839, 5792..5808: 1.03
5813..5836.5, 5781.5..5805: 1.01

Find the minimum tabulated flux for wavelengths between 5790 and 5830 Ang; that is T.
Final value 20.47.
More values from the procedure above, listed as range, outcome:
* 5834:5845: 21.95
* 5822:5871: 19.8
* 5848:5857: 20.55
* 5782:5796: 21.03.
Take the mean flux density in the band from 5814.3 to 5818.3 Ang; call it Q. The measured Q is 21.5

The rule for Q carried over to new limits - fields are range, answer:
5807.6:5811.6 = 22.1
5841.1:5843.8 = 23.2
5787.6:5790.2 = 22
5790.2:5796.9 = 22.7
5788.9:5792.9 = 21.8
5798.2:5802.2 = 22.3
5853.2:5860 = 21.1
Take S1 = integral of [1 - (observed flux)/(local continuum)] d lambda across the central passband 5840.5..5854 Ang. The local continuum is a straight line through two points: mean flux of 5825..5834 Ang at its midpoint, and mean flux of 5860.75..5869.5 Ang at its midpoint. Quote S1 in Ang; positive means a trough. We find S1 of -0.6 Ang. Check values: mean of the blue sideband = 22.4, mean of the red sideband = 21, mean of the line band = 22.7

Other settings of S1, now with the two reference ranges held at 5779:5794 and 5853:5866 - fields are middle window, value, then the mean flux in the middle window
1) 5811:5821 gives -0.03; 21.5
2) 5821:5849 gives -1.74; 22.5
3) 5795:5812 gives -0.39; 22.1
